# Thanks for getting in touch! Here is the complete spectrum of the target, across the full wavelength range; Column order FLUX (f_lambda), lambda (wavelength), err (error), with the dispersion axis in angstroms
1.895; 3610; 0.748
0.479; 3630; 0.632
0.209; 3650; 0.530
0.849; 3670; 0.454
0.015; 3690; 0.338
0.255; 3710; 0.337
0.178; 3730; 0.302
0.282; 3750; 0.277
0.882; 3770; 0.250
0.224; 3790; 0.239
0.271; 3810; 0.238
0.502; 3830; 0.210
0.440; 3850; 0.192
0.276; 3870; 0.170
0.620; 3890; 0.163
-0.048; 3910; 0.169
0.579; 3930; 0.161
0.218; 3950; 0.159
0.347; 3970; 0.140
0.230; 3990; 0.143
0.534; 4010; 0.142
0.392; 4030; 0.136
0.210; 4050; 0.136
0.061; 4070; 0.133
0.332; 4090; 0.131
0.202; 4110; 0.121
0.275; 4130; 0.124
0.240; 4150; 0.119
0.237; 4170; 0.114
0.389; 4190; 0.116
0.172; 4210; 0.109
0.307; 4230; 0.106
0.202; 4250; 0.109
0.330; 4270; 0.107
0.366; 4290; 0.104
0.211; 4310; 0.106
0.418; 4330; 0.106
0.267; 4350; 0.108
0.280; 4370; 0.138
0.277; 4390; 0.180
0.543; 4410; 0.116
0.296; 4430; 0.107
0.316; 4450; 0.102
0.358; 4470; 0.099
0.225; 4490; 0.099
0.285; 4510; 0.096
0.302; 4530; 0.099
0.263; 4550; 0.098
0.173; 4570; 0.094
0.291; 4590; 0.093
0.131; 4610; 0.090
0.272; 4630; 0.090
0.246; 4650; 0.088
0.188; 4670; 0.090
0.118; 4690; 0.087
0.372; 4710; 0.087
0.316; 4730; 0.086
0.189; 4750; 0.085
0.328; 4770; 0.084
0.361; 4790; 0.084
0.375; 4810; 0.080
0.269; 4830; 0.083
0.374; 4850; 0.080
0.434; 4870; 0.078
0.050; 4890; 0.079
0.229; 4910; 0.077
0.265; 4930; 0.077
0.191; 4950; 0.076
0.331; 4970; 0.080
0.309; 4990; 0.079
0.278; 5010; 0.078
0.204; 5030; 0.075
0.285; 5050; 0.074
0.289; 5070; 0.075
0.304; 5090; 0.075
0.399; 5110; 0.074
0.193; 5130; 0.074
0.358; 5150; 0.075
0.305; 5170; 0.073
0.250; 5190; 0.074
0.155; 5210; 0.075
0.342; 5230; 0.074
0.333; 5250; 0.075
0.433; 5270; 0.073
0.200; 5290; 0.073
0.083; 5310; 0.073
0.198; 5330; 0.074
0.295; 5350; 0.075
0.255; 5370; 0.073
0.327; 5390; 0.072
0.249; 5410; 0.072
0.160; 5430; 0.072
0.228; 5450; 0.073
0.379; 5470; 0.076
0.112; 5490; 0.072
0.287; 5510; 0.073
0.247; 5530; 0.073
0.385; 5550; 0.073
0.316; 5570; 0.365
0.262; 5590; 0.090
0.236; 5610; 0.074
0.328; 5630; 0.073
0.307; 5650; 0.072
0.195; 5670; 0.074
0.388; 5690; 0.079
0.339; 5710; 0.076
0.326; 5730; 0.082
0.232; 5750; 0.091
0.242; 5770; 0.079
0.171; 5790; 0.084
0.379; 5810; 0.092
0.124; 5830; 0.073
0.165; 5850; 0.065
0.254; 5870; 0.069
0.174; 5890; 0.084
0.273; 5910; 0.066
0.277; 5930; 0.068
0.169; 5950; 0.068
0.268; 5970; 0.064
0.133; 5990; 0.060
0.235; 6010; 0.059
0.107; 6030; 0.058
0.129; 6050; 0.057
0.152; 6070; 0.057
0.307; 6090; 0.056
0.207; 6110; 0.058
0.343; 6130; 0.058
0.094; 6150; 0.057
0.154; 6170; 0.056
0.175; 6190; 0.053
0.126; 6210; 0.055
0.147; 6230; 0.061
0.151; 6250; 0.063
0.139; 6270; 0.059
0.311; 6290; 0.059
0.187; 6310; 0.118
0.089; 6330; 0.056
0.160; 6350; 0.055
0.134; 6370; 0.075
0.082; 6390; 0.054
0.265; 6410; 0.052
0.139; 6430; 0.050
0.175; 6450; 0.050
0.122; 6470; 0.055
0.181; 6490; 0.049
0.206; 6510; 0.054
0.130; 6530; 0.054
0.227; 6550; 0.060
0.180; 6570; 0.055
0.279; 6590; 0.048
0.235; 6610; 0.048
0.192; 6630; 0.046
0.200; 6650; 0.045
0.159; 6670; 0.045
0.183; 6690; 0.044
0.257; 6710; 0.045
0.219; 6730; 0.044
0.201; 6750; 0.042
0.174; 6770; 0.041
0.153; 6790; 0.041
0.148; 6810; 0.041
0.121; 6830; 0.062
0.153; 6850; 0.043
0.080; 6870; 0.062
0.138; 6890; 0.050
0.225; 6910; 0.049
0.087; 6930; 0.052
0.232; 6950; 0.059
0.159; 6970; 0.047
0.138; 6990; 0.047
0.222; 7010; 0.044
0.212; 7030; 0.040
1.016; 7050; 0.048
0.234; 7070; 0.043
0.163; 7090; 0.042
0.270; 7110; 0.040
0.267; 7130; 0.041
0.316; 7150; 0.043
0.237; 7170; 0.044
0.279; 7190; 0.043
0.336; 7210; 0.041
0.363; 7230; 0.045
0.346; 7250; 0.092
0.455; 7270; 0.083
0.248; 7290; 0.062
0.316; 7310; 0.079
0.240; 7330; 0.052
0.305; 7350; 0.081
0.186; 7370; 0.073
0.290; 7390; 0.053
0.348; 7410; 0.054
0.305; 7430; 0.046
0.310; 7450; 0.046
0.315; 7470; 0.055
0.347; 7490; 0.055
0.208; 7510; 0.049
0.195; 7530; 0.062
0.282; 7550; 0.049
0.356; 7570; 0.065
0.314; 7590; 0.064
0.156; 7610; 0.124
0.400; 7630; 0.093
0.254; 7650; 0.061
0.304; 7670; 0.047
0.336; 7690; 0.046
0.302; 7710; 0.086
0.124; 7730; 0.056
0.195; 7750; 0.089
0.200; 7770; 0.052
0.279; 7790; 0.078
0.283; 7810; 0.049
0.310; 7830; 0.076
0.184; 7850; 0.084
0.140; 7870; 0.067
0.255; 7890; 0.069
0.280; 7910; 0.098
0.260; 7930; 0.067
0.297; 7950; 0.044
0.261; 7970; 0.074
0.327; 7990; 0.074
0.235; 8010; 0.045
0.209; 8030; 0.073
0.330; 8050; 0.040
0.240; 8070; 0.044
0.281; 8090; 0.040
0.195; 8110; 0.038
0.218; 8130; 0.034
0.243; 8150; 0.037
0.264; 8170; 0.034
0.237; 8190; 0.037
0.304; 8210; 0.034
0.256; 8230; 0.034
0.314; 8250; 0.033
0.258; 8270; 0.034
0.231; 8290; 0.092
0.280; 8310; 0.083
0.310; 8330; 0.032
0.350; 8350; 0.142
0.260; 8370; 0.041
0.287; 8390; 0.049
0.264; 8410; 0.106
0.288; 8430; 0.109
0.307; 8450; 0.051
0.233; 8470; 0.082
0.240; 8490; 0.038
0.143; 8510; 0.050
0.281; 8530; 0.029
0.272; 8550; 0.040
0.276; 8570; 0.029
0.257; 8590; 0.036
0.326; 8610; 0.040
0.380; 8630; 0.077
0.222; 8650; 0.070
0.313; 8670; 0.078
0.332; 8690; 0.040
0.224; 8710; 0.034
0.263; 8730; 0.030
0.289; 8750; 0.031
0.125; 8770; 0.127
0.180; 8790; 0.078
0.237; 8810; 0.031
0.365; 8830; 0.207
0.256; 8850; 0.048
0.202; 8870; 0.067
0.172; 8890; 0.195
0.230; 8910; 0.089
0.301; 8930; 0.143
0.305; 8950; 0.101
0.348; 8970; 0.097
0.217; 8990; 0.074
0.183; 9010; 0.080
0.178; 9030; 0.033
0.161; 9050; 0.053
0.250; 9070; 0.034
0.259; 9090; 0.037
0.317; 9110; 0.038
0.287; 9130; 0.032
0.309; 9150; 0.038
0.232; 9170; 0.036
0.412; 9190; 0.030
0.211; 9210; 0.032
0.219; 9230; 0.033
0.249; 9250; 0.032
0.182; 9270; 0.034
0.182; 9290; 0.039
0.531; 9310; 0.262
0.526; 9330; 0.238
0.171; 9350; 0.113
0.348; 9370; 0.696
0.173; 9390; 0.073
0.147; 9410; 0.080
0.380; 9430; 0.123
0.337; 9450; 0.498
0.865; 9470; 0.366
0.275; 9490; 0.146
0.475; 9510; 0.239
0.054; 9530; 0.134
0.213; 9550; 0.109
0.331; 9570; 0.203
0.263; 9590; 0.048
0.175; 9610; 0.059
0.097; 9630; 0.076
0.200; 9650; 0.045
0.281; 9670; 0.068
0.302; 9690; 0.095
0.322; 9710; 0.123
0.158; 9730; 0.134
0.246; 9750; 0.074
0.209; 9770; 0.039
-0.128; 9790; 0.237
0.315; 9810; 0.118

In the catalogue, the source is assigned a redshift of 0.890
